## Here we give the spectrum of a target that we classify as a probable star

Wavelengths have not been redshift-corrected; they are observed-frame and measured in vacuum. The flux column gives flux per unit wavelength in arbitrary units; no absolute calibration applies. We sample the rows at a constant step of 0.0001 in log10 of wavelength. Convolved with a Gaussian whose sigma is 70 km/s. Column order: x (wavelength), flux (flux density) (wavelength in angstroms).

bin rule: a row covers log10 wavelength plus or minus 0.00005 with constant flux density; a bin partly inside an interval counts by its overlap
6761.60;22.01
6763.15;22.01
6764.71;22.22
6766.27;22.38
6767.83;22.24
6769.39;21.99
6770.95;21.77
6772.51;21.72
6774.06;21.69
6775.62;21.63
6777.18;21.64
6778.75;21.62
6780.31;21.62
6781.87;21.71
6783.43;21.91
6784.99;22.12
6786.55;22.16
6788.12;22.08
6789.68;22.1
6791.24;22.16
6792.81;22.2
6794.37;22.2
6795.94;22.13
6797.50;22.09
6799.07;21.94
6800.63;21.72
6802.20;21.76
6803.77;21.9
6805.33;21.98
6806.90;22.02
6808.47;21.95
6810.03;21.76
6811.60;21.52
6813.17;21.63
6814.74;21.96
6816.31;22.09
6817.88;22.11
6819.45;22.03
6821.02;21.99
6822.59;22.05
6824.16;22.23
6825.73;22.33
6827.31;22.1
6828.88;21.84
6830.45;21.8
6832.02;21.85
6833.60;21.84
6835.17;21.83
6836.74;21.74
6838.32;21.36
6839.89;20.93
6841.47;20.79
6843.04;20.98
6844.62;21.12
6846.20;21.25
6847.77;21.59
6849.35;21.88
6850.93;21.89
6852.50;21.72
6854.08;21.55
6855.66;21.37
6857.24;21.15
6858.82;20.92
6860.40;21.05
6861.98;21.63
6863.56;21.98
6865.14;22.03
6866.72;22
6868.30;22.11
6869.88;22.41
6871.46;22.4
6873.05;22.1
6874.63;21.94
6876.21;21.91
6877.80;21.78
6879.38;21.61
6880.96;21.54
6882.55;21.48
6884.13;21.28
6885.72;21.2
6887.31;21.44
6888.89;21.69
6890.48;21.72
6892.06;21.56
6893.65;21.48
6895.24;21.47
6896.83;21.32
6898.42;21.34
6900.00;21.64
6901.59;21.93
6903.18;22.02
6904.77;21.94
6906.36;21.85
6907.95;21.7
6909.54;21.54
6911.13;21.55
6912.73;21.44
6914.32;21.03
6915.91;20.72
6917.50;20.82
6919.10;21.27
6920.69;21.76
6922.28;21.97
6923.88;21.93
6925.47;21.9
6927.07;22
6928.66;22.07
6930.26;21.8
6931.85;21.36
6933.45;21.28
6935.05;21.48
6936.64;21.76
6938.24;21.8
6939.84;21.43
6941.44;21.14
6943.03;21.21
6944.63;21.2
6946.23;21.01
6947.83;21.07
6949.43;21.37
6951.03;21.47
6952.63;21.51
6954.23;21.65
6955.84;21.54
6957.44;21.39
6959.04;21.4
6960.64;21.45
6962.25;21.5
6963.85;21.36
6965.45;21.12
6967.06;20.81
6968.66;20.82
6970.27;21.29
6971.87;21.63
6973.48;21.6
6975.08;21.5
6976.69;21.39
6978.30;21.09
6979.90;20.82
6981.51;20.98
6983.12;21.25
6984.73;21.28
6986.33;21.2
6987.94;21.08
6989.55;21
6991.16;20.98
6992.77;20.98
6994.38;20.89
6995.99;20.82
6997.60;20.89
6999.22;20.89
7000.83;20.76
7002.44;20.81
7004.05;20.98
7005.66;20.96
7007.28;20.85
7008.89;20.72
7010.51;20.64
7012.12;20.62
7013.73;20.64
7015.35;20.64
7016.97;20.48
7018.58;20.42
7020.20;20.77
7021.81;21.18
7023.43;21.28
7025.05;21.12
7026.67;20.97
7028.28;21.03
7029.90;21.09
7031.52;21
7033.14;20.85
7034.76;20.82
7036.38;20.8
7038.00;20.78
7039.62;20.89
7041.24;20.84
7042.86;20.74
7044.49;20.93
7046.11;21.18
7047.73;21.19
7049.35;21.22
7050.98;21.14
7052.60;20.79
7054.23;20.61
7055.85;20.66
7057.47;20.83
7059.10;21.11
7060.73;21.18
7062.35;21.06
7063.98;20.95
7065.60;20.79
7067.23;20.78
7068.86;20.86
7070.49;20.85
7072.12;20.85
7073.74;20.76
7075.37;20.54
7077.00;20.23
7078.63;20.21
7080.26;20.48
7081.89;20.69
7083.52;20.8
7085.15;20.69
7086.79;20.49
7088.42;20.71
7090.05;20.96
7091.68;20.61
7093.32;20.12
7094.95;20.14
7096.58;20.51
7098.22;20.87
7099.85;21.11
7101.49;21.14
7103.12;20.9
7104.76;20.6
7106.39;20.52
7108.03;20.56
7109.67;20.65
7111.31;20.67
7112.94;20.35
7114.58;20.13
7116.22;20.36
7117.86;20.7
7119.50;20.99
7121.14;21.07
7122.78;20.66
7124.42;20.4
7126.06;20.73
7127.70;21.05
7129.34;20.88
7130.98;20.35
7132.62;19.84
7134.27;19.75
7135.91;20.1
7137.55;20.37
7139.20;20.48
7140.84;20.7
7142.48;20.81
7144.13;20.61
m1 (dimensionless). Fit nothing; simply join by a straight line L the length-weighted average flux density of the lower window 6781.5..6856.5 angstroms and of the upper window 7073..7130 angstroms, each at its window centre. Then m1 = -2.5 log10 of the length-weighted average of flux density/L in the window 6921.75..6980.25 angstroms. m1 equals -0.01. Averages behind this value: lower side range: 21.8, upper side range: 20.6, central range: 21.4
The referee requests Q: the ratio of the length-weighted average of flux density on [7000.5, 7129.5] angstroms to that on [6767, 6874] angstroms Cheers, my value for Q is 0.95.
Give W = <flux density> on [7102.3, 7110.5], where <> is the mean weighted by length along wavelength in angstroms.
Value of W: 20.6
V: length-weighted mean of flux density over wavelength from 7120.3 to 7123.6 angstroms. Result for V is 20.9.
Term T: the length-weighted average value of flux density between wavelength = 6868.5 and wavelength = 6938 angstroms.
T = 21.6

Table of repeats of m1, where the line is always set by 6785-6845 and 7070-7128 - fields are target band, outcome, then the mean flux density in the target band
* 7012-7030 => 0.01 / 20.9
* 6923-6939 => -0.02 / 21.7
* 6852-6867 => 0.01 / 21.5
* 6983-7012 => 0.01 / 20.9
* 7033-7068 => 0.00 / 20.9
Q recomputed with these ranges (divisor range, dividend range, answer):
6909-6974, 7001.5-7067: 0.98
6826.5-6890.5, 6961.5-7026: 0.97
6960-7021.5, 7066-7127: 0.98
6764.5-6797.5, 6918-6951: 0.98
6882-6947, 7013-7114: 0.97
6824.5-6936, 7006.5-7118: 0.96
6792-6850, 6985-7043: 0.96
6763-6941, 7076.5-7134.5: 0.95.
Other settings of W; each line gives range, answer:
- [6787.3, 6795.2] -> 22.1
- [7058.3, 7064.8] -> 21.1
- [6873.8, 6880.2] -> 21.8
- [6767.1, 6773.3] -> 21.9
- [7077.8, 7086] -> 20.6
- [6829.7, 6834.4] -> 21.8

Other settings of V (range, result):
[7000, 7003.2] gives 20.8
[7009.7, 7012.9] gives 20.6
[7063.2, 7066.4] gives 20.9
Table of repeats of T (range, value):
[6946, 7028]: 21.1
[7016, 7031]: 20.9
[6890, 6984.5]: 21.4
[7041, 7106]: 20.8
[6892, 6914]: 21.6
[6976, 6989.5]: 21.1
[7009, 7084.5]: 20.8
